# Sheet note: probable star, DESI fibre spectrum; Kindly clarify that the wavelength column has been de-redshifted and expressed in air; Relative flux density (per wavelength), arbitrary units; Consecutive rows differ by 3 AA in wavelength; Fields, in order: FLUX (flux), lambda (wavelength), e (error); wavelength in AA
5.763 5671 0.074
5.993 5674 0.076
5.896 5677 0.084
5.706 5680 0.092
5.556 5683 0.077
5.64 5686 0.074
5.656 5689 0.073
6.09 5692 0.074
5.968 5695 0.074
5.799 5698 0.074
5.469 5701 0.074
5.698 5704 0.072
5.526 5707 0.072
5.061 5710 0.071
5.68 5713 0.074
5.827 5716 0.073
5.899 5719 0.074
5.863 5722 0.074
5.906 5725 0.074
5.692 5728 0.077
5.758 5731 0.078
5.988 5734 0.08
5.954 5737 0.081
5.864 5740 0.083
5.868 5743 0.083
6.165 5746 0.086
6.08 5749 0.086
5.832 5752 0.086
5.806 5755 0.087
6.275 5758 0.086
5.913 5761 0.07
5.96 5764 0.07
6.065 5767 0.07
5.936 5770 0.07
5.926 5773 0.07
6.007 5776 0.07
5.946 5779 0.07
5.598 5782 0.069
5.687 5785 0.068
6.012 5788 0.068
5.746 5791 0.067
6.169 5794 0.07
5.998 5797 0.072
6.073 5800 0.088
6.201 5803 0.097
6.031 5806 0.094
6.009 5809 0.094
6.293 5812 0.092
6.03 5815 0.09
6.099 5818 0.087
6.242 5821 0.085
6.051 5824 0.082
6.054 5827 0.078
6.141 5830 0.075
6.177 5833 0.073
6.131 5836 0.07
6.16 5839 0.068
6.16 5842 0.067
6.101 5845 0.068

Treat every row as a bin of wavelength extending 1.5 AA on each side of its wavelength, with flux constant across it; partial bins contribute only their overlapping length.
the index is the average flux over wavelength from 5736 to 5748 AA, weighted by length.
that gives 5.97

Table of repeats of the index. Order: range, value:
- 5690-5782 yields 5.86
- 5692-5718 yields 5.66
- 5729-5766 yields 5.95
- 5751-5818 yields 5.98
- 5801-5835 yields 6.12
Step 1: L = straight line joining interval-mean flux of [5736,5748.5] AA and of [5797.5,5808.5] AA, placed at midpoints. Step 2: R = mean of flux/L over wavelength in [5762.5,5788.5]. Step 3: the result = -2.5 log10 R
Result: 0.02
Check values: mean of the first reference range 5.97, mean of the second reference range 6.08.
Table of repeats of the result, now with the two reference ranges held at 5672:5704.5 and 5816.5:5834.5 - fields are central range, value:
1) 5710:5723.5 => 0.02 mag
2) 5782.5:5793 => 0.04 mag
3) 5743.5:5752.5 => -0.02 mag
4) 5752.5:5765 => 0.00 mag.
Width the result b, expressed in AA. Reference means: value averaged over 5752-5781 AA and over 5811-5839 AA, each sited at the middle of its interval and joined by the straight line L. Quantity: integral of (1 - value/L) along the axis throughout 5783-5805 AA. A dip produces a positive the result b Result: 0.3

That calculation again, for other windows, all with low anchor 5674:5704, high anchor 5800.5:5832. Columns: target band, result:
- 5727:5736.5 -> 0.08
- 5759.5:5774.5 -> 0.05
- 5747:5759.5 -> -0.14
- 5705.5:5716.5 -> 0.62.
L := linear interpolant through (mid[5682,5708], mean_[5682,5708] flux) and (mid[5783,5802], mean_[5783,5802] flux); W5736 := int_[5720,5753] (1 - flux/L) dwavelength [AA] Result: -0.53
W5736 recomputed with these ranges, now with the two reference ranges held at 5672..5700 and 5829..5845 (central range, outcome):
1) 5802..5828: -0.1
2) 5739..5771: -0.1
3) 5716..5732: 0.2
